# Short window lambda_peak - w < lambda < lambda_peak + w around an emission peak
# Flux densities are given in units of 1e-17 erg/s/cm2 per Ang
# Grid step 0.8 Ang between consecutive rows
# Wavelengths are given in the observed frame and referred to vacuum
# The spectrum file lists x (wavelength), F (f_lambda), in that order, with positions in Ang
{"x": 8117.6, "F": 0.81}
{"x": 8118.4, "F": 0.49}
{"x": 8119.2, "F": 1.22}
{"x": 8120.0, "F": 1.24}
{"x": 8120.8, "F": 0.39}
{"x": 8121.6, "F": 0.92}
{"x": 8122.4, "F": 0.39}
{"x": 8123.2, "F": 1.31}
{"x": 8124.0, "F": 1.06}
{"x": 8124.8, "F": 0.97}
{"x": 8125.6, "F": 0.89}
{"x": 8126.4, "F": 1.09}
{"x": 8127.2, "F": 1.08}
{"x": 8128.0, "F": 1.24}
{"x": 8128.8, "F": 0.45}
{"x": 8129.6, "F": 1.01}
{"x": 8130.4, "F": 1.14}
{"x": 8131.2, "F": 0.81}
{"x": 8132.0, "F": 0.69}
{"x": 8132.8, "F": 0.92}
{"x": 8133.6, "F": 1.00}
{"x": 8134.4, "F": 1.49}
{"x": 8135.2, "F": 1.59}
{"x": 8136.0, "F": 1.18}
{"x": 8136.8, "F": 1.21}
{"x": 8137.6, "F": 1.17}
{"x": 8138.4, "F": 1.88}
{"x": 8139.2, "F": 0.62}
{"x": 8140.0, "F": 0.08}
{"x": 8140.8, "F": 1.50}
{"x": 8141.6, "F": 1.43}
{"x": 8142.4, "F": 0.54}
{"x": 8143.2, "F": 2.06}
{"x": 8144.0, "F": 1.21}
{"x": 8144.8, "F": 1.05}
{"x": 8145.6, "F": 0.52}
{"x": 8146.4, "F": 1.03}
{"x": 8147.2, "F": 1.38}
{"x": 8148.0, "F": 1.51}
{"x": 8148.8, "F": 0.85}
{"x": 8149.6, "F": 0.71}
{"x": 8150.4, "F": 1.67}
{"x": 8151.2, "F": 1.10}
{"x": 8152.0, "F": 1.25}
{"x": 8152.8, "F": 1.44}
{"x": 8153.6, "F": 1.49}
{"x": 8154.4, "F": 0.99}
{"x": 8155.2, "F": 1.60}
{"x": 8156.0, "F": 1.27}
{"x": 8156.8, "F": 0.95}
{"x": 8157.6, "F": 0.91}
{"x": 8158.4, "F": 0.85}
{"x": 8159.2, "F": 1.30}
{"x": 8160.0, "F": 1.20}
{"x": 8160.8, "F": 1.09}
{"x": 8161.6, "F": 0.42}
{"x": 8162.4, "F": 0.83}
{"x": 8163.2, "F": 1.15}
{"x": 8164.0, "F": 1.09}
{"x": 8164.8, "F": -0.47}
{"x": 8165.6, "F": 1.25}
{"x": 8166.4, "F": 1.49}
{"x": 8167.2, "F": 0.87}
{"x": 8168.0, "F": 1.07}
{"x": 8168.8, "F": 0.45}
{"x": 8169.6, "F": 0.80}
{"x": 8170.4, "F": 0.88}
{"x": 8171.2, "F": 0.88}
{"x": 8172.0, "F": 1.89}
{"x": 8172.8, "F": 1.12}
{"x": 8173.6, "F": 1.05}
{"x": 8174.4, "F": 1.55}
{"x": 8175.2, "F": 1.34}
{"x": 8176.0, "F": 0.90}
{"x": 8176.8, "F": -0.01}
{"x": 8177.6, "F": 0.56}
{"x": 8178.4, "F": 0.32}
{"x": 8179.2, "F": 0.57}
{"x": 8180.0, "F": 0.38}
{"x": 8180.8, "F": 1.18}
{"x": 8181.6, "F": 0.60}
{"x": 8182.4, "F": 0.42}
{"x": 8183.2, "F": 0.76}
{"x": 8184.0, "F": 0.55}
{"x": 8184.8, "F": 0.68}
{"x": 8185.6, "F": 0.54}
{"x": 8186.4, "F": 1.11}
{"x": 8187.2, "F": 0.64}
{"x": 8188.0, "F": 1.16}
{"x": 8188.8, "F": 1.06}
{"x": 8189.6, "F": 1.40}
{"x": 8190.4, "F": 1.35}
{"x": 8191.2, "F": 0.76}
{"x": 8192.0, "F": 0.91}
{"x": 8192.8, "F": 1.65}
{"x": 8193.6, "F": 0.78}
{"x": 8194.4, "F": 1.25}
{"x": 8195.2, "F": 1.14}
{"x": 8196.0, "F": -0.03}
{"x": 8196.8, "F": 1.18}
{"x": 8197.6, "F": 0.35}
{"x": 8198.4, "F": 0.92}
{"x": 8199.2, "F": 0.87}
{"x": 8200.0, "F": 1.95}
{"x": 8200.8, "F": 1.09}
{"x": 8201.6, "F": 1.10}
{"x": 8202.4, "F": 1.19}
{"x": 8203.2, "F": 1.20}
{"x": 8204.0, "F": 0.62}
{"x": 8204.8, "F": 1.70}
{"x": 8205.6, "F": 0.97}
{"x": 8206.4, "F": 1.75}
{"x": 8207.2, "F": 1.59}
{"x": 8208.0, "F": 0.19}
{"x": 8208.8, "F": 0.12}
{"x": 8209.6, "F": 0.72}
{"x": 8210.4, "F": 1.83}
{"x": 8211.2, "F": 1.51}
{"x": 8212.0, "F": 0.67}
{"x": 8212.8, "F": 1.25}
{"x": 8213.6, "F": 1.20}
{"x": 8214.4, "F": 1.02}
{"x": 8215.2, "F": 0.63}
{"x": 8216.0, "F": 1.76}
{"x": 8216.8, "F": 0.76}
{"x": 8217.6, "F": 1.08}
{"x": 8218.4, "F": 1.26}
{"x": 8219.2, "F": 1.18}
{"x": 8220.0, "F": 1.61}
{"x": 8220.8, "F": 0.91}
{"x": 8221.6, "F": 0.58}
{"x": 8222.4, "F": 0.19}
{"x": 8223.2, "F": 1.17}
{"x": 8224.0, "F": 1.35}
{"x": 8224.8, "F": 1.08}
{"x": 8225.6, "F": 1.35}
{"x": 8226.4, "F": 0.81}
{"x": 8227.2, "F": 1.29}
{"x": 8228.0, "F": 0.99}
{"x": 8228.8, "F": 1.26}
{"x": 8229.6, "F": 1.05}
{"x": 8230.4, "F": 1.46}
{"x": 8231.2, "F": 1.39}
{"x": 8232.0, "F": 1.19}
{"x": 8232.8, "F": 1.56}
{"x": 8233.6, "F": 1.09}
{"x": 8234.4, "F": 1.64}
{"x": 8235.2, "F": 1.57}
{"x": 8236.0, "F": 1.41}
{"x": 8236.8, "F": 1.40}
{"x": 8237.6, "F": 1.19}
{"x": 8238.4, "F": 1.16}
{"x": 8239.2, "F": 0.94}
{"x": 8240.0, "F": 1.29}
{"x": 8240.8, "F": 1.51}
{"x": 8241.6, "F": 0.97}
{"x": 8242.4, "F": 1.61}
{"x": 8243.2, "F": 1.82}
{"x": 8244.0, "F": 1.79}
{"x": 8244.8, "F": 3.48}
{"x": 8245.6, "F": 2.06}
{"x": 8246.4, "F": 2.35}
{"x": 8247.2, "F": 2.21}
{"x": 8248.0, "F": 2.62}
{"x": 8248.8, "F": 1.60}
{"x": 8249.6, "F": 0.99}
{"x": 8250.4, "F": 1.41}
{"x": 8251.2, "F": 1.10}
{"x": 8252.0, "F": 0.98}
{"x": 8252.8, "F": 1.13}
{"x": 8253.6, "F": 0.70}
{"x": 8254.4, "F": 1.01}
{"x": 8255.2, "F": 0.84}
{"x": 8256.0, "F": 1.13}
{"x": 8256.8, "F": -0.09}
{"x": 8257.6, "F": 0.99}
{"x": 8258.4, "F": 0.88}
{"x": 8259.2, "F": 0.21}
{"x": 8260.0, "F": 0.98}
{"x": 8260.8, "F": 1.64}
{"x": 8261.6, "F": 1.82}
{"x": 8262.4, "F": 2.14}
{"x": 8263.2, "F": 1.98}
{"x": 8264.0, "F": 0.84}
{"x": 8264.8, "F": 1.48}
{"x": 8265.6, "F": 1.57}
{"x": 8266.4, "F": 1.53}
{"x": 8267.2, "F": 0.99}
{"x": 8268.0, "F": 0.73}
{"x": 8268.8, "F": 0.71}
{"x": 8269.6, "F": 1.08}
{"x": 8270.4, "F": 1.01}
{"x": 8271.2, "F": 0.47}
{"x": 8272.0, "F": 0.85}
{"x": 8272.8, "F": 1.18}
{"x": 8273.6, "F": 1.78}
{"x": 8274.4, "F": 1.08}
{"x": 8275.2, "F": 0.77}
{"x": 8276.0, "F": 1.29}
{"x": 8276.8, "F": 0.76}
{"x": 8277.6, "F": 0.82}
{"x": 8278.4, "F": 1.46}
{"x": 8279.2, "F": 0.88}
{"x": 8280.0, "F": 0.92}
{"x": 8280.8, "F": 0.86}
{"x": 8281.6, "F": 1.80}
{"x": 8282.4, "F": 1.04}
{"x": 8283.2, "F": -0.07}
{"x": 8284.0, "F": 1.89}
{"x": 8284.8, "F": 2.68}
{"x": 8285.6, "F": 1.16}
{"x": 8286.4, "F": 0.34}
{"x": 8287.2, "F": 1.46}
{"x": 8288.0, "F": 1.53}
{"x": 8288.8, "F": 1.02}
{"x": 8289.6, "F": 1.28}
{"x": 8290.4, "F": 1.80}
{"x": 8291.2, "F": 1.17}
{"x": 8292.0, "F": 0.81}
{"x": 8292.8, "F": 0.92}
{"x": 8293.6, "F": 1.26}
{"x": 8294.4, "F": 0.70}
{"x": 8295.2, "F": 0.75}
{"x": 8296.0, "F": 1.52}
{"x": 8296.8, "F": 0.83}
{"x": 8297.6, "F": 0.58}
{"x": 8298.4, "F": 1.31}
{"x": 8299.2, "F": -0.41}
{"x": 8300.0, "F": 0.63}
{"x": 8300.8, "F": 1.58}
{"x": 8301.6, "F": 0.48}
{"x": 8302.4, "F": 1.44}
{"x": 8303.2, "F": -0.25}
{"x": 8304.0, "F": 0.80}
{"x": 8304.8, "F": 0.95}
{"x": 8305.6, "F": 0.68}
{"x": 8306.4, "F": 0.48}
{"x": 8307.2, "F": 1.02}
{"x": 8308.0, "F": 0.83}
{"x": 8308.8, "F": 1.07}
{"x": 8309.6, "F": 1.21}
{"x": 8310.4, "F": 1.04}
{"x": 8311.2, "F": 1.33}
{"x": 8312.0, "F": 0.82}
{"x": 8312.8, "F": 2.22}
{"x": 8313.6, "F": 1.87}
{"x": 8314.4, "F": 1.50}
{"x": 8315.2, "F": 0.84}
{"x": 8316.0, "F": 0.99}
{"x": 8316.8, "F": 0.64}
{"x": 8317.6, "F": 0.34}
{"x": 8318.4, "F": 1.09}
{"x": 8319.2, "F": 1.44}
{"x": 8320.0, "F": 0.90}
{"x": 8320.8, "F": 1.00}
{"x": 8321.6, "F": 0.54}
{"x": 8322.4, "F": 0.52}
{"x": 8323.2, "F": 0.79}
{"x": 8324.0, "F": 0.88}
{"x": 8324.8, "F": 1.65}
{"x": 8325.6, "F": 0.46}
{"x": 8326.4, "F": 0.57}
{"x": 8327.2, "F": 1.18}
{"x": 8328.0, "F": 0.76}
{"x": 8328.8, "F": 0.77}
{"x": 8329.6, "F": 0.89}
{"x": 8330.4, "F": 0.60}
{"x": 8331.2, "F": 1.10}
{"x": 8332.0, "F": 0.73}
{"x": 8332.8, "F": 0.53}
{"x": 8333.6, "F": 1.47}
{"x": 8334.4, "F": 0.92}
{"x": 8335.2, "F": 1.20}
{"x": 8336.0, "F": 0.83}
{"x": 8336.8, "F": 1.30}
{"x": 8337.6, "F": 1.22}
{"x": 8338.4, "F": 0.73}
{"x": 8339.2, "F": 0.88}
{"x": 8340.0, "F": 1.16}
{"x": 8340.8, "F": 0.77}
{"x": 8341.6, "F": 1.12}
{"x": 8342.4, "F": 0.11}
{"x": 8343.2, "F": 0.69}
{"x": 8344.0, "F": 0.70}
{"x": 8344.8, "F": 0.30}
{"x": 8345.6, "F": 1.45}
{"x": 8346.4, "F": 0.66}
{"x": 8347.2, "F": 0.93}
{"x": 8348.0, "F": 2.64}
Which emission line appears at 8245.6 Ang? [S II]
